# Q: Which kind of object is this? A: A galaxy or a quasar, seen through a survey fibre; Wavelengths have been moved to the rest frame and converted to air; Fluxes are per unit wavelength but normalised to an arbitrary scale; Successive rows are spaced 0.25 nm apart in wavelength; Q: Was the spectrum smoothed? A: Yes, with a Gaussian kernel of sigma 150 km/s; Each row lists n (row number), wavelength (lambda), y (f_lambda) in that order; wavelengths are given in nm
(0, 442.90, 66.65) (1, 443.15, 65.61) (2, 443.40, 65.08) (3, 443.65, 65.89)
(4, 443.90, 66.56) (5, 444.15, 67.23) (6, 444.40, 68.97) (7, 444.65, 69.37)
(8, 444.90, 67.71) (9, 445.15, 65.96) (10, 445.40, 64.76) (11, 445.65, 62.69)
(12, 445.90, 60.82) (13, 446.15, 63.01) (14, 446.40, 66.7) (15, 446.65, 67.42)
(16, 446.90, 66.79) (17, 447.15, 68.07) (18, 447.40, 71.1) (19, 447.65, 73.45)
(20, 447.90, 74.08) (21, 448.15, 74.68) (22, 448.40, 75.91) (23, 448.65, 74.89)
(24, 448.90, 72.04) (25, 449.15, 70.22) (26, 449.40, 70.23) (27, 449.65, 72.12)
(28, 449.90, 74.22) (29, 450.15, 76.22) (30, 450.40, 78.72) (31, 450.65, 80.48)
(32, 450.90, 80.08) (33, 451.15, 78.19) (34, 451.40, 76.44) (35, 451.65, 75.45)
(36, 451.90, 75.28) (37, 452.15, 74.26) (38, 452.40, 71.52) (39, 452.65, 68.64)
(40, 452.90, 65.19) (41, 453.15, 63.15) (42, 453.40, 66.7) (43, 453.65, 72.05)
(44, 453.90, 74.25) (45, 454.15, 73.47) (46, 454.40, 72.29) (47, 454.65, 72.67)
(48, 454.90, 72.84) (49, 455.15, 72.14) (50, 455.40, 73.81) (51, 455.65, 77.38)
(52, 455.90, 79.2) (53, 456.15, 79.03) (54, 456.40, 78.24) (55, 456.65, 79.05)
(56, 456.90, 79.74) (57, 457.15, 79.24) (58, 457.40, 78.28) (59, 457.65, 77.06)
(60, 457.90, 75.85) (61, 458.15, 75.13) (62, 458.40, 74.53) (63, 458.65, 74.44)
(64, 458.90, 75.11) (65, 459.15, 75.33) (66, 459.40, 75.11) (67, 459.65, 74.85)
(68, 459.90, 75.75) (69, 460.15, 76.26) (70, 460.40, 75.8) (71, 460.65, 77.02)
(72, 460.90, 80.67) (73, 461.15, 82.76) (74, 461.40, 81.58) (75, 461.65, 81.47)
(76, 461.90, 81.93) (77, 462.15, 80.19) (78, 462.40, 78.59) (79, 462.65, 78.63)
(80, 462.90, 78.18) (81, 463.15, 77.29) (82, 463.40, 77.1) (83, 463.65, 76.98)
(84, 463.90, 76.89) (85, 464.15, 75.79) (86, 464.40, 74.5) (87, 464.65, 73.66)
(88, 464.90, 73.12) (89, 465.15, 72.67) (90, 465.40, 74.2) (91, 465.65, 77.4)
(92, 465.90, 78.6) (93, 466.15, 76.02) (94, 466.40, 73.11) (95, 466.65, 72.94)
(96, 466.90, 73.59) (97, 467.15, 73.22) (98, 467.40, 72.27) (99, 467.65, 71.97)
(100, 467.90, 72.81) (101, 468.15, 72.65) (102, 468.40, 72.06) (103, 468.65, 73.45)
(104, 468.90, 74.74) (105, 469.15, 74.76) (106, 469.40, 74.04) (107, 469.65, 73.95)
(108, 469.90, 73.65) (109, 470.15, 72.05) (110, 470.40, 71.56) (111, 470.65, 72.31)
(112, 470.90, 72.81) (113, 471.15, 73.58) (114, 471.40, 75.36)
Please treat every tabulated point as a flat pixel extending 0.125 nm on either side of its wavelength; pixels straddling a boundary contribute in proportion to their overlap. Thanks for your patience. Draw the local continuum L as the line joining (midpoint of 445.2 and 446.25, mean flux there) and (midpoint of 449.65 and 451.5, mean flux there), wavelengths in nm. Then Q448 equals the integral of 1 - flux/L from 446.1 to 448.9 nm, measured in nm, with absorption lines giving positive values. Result -0.10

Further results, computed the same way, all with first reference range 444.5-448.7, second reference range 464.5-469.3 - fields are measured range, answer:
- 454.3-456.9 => -0.182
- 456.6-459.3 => -0.193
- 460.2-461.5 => -0.127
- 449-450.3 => -0.063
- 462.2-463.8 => -0.111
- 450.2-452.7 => -0.226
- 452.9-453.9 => 0.035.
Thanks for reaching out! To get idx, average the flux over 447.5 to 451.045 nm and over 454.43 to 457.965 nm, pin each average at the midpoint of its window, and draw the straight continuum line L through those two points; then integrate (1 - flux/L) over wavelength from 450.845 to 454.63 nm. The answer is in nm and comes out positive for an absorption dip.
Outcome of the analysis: 0.169 nm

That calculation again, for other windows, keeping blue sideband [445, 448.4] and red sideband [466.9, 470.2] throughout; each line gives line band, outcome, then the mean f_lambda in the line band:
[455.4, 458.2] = -0.30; 77.9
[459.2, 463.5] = -0.41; 78.4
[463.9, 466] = -0.08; 75.1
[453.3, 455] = -0.06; 72.1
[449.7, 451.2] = -0.19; 77.7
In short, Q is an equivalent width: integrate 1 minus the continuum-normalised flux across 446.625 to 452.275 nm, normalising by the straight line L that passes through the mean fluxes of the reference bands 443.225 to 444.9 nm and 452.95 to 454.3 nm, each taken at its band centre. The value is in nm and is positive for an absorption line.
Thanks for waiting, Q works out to -0.45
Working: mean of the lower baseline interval 67.2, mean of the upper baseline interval 69.7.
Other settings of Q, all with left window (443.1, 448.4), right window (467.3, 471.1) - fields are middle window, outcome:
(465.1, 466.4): -0.06 nm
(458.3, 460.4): -0.13 nm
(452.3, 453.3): 0.03 nm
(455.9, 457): -0.14 nm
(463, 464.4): -0.09 nm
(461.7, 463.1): -0.16 nm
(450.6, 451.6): -0.14 nm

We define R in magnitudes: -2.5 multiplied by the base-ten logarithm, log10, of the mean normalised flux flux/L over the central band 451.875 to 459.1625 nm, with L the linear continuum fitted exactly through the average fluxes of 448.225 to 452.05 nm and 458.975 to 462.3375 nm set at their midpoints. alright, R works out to 0.039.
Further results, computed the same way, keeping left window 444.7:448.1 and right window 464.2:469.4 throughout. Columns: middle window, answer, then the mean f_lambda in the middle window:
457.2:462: -0.08 mag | 77.3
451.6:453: -0.04 mag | 71.6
